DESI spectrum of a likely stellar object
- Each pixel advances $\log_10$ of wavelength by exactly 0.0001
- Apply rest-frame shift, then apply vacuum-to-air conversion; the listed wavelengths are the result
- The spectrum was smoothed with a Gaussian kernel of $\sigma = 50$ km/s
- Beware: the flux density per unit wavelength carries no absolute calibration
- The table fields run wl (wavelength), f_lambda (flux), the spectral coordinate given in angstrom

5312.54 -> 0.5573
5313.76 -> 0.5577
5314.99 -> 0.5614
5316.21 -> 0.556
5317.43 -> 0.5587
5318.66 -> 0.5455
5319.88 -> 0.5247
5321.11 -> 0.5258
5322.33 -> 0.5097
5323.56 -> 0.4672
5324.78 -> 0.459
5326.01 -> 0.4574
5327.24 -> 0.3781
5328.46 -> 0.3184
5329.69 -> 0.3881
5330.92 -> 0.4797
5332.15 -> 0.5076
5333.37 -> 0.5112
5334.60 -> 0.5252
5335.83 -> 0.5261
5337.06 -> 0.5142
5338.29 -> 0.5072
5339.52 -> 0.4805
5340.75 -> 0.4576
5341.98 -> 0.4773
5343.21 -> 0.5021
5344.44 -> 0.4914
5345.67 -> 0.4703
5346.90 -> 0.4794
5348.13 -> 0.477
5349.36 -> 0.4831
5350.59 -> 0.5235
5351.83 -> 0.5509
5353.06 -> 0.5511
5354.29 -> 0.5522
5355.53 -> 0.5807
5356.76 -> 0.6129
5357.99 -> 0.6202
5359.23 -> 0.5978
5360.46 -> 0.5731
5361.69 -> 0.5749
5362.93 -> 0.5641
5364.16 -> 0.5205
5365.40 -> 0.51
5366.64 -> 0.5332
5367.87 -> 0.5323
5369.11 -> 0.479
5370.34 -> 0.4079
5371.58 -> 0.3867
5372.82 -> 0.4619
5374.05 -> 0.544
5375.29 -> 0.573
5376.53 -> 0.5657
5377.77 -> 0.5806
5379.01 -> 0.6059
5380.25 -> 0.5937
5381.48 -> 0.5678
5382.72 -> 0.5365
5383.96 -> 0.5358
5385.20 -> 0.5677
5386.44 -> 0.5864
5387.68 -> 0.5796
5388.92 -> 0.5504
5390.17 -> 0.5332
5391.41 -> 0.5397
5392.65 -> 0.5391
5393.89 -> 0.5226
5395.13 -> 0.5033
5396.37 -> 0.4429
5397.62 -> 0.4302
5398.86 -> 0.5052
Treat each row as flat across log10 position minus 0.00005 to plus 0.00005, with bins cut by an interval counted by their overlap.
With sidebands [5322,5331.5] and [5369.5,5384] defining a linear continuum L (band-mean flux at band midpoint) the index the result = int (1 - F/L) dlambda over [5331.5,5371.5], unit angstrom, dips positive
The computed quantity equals -3.5 angstrom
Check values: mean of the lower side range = 0.43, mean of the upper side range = 0.529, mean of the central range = 0.52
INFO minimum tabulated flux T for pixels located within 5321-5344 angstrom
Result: 0.3184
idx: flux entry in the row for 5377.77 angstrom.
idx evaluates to 0.5806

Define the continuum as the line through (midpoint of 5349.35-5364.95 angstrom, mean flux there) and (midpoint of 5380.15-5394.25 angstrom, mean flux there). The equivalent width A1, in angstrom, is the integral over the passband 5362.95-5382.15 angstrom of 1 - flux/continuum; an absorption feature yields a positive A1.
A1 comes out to 1.14 angstrom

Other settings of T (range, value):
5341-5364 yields 0.4703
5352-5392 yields 0.3867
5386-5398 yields 0.4302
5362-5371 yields 0.4079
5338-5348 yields 0.4576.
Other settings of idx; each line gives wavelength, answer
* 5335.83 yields 0.5261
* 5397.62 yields 0.4302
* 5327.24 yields 0.3781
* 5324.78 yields 0.459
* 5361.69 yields 0.5749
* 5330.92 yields 0.4797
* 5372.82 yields 0.4619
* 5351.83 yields 0.5509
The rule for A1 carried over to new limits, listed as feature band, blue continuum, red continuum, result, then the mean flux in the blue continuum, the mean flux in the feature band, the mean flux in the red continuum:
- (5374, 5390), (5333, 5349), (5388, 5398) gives -1.91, 0.493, 0.568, 0.511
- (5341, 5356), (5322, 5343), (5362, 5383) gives -0.52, 0.468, 0.51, 0.528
